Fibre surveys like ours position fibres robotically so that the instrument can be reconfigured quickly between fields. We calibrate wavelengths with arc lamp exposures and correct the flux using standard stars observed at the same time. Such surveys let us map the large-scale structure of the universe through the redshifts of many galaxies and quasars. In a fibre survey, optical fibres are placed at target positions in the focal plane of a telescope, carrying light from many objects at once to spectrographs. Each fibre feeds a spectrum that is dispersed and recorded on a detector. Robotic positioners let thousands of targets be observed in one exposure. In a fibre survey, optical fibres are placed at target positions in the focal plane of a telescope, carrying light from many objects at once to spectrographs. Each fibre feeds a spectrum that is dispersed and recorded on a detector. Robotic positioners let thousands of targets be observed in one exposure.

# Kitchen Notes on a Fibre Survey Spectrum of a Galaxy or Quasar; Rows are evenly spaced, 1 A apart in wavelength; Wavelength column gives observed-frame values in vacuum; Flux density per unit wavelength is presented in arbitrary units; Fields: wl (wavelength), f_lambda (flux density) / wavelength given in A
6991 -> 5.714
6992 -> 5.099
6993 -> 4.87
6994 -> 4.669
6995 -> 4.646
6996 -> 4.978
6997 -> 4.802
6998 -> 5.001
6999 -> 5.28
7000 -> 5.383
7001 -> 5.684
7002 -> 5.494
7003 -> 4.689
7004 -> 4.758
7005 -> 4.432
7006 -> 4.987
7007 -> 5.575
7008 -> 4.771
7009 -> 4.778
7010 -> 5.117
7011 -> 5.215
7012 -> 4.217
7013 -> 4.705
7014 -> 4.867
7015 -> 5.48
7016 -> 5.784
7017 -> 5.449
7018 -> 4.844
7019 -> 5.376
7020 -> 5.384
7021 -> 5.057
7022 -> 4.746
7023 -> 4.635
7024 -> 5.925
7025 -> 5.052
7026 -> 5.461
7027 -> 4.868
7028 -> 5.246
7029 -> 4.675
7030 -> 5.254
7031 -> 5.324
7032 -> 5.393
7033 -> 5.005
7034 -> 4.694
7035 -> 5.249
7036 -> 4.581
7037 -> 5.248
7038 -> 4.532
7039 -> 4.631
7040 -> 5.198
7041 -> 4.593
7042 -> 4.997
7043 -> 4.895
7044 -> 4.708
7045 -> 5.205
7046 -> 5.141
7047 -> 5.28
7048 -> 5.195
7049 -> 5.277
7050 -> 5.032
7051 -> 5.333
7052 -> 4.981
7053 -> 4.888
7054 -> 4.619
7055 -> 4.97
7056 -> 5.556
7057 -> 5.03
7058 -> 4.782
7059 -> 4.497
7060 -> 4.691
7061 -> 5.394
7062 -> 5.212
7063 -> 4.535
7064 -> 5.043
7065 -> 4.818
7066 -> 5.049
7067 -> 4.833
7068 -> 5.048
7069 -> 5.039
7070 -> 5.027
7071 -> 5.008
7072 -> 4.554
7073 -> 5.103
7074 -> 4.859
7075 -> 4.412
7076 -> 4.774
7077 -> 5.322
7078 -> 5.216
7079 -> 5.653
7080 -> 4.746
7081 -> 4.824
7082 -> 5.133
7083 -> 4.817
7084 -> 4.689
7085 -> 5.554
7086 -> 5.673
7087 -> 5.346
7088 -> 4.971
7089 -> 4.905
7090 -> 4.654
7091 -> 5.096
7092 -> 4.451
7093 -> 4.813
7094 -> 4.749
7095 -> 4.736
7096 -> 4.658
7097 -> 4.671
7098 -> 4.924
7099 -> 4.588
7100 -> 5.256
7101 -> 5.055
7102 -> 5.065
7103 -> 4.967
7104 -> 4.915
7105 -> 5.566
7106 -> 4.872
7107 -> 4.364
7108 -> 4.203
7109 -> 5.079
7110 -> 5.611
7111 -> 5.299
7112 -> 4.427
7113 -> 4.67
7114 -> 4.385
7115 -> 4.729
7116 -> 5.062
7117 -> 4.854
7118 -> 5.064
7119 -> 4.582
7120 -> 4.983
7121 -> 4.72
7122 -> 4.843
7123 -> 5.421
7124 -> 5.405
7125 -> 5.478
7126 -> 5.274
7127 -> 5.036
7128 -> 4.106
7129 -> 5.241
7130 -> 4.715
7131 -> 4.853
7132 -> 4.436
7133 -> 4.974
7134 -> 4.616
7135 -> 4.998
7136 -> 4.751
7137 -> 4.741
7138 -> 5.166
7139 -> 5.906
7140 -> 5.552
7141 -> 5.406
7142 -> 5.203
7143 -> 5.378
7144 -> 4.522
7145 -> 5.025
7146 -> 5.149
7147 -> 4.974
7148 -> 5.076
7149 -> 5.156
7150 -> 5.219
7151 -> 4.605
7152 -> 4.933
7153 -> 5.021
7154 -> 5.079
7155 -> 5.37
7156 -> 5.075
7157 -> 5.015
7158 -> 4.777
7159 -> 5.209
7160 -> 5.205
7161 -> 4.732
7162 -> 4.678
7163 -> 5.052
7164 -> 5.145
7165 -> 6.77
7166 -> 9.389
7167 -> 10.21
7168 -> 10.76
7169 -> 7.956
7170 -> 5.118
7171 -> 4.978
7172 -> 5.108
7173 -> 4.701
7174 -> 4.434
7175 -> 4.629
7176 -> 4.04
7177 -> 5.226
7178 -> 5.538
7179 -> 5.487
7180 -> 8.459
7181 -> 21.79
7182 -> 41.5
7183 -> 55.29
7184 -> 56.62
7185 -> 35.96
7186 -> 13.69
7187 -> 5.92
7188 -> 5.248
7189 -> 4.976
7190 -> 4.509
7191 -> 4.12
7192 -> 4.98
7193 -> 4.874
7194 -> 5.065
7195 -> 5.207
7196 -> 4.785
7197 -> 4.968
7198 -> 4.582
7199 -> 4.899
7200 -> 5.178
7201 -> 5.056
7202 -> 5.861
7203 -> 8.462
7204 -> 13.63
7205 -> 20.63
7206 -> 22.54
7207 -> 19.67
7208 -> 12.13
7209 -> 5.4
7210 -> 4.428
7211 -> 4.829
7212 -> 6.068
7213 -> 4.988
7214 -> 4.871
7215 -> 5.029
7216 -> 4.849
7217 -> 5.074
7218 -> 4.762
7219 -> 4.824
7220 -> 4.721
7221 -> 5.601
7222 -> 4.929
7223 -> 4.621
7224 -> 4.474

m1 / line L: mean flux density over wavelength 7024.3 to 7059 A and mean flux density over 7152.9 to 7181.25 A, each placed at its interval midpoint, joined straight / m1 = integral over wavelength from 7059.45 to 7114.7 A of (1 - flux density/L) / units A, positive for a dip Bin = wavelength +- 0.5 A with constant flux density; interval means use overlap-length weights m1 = 5.4 A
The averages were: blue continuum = 5.02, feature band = 4.93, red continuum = 6.26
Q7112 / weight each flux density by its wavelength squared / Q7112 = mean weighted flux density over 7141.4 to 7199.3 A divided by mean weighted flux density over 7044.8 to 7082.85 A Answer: 1.81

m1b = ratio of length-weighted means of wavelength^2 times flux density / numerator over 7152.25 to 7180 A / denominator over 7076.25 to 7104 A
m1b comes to 1.18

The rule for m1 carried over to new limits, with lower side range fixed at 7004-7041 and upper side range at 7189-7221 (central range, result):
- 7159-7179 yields 2.1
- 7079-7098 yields 2.8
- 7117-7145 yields 5.5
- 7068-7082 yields 1.6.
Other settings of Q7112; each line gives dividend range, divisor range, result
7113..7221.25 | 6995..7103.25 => 1.58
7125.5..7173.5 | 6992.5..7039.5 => 1.12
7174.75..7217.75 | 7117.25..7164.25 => 2.26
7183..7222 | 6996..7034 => 2.01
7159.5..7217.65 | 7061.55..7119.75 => 2.07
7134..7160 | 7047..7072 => 1.04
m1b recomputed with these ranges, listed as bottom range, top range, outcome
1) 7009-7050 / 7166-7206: 2.33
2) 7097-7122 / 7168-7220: 2.14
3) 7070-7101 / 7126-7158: 1.03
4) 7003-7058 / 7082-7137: 1.00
